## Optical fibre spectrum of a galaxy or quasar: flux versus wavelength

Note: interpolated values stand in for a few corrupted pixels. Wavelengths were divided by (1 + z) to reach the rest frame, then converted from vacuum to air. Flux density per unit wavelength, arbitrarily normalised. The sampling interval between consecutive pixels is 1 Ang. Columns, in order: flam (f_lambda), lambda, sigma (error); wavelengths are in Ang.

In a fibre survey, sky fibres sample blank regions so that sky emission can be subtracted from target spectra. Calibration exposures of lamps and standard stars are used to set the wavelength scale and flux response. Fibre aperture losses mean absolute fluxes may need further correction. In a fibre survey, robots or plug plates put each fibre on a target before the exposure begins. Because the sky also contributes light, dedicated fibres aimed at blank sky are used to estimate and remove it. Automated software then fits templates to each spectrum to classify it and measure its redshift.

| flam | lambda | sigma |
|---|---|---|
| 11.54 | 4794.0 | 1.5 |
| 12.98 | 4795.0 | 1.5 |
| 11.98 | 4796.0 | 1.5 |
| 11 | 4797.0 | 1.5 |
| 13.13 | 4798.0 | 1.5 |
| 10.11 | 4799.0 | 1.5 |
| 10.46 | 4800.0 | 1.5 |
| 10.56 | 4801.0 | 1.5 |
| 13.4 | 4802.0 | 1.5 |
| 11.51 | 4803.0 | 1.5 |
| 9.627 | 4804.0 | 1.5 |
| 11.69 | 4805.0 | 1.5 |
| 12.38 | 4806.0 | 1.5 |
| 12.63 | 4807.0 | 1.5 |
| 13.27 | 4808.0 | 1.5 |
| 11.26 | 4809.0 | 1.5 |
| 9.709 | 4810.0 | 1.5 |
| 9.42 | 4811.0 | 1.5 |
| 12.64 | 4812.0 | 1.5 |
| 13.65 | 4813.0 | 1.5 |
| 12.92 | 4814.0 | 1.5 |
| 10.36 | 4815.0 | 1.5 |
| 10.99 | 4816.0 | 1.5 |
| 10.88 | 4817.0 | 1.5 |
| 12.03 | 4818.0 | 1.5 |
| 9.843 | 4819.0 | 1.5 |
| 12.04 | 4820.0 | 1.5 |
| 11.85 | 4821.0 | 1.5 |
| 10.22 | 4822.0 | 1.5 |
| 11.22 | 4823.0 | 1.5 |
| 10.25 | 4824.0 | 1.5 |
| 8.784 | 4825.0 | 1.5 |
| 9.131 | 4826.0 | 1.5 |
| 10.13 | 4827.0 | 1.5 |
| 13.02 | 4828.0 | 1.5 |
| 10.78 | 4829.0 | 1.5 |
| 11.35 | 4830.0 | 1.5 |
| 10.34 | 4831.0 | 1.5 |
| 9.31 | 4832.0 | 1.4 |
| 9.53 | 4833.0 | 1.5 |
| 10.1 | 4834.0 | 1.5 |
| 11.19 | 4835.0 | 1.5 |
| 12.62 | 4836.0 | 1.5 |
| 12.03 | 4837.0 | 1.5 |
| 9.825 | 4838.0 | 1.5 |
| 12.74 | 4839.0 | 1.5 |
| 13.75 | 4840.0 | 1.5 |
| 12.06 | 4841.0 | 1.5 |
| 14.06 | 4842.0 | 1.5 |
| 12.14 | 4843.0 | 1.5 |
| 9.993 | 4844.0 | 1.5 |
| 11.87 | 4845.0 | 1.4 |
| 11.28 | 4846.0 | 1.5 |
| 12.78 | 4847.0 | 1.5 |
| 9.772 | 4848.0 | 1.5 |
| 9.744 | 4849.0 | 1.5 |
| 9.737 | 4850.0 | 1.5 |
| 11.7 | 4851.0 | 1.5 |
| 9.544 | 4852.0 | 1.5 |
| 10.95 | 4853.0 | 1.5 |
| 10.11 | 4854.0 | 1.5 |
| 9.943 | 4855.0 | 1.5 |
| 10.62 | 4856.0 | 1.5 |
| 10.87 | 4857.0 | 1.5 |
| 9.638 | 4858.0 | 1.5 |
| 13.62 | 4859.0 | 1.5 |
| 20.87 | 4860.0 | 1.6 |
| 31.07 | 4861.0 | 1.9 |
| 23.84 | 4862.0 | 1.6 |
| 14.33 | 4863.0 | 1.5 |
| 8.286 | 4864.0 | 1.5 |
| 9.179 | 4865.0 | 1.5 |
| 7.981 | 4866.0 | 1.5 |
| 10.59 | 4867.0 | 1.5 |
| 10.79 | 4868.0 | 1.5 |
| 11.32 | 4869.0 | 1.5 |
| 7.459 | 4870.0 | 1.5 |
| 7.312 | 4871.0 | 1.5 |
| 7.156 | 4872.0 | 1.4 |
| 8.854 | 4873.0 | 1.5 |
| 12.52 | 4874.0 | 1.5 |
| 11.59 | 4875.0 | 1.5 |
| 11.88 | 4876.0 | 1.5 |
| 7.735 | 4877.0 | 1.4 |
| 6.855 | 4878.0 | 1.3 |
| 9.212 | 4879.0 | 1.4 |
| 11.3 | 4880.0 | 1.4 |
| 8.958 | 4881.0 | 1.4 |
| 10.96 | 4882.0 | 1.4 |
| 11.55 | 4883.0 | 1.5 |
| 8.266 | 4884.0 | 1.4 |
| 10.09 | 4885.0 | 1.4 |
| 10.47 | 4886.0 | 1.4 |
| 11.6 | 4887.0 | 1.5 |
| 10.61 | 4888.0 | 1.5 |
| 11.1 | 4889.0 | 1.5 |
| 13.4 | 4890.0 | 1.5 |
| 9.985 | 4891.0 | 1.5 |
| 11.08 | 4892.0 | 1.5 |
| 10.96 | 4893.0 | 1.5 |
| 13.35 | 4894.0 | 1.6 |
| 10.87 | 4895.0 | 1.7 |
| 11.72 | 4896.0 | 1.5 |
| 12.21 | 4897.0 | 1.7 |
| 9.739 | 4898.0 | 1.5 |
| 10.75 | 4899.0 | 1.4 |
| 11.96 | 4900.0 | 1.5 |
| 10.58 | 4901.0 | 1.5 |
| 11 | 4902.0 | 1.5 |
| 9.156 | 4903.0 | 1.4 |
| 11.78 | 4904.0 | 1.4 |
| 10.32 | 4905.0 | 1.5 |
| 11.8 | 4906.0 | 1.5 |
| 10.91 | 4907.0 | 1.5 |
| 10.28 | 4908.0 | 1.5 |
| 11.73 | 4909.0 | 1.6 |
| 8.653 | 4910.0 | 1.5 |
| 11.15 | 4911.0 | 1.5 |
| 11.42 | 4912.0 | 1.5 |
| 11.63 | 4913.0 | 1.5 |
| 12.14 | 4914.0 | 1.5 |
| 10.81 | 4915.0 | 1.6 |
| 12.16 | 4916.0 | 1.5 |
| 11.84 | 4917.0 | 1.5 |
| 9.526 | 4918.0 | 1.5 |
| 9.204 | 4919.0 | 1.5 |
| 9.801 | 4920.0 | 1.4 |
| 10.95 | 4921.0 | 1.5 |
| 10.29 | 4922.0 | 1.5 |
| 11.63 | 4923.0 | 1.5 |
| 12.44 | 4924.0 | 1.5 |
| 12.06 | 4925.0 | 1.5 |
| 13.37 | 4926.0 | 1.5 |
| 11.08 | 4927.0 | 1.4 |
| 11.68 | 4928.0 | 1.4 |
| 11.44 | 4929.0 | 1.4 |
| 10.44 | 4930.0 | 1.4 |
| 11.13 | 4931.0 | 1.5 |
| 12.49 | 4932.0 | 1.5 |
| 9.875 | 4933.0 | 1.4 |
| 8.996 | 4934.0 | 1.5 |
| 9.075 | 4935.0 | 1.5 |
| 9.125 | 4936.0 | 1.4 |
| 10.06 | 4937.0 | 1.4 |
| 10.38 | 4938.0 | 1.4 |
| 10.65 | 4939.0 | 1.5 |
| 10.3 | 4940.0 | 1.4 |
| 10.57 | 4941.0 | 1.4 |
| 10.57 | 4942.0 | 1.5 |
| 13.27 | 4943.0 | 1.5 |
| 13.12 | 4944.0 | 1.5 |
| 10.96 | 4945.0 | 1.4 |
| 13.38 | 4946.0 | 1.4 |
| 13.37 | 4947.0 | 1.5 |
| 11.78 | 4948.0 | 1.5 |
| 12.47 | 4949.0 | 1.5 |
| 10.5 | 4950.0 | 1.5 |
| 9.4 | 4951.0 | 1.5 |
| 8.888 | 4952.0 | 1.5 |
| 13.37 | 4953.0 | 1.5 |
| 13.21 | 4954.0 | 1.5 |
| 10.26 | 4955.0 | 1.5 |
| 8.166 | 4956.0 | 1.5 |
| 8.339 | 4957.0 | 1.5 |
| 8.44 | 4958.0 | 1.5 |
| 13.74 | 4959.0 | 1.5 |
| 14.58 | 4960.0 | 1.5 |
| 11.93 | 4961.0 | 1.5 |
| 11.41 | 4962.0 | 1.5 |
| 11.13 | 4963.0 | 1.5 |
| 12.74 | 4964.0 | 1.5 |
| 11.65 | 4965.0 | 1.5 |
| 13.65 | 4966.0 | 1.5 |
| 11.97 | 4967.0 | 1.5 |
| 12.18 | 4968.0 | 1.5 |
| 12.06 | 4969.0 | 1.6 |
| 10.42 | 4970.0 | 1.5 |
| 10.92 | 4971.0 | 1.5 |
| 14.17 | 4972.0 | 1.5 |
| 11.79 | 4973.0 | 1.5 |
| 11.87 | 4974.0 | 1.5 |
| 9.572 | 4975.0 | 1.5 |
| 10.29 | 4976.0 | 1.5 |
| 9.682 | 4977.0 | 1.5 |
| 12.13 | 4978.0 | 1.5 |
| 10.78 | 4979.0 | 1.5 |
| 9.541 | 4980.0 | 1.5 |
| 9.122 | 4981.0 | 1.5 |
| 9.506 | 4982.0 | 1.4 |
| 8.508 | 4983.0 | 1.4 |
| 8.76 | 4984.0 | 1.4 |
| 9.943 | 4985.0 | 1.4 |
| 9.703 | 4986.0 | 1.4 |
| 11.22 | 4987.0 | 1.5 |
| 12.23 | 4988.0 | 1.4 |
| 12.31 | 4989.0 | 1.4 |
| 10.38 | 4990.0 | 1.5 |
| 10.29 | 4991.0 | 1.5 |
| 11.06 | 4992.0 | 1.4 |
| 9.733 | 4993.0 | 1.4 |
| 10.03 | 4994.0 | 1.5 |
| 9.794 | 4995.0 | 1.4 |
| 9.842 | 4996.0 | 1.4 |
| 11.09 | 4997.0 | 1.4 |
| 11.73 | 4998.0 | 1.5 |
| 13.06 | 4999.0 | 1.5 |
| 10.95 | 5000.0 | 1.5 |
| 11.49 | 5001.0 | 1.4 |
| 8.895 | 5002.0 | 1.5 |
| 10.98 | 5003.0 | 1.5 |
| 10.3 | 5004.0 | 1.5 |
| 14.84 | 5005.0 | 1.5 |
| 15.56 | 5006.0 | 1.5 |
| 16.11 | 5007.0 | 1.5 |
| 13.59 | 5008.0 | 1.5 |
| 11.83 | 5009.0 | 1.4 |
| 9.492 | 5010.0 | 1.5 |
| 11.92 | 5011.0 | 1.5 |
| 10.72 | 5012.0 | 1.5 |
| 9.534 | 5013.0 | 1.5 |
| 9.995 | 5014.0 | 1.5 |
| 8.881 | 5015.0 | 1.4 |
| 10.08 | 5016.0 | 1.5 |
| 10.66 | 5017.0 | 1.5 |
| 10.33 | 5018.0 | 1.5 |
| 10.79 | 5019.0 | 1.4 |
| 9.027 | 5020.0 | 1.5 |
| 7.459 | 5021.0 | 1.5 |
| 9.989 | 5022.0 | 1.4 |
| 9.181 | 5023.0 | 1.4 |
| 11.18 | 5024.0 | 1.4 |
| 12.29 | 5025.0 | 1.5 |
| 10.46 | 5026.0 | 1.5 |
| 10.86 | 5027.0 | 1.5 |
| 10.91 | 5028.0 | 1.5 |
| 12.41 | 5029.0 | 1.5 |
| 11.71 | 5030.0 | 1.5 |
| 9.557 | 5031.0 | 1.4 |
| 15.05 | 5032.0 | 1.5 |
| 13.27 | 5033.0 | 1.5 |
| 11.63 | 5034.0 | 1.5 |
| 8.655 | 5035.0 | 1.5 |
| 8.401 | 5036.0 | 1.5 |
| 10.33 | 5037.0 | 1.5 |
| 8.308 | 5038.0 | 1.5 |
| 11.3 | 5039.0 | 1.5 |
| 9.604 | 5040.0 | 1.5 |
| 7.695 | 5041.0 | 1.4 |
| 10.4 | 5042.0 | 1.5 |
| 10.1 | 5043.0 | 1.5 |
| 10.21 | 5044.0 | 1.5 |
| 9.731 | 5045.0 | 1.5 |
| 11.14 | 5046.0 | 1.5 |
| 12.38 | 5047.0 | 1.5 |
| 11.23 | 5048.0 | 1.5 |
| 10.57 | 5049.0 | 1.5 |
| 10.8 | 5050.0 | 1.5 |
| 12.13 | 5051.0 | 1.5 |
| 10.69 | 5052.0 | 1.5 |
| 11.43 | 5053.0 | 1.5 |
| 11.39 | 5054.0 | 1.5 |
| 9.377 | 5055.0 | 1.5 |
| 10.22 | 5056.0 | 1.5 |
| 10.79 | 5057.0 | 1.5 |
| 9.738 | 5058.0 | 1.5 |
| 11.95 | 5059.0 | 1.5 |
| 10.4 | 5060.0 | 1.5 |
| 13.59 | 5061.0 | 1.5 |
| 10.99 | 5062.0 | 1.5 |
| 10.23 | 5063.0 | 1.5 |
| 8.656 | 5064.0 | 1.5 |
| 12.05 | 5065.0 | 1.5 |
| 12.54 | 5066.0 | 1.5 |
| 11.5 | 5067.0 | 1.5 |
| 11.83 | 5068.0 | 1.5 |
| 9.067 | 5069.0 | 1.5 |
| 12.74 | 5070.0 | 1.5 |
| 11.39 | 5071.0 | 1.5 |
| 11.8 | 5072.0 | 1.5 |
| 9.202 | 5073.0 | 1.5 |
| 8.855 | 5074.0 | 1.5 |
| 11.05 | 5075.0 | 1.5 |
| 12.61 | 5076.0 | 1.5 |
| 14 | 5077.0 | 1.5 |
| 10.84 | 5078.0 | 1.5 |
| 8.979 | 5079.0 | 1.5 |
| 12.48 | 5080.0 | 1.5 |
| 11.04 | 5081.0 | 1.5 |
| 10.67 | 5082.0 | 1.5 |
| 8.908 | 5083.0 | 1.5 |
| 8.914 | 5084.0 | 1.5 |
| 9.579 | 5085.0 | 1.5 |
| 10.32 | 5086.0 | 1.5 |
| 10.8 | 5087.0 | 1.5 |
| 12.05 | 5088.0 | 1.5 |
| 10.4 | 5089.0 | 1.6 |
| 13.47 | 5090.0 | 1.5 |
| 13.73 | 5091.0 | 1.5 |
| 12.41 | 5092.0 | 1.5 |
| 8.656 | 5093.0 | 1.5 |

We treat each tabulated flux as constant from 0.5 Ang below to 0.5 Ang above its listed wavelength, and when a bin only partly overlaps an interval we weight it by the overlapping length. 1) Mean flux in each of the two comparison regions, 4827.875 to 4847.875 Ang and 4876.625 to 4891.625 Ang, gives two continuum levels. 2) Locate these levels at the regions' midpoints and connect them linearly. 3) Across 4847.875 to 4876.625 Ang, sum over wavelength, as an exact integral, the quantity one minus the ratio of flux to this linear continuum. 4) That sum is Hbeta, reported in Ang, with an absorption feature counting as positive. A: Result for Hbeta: -2.6 Ang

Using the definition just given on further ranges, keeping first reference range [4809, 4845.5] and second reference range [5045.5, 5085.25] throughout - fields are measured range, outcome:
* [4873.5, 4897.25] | 0.8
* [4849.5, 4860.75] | -0.9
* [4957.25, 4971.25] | -1.0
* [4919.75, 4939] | 0.4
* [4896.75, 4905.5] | 0.3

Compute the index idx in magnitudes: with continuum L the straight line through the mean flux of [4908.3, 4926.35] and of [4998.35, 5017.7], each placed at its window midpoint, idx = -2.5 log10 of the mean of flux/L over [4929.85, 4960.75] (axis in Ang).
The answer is 0.02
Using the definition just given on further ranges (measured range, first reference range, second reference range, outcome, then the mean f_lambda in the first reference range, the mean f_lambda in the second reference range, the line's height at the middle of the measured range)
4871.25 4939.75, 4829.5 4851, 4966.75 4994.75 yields 0.028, 11.3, 10.7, 11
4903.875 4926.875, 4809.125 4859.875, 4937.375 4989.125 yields 0.004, 11.1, 11.2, 11.2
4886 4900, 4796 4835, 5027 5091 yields -0.029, 11.1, 10.9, 11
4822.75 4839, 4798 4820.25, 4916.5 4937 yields 0.067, 11.5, 10.8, 11.3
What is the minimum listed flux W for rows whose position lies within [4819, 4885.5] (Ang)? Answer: 6.855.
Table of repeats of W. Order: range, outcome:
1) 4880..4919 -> 8.266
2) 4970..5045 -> 7.459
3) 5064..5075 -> 8.656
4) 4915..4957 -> 8.166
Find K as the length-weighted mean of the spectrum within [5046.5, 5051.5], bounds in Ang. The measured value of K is 11.4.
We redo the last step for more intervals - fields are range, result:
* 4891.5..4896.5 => 11.6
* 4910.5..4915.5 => 11.4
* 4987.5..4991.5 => 11.3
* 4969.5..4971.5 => 10.7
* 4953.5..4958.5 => 9.68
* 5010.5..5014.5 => 10.5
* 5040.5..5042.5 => 9.05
